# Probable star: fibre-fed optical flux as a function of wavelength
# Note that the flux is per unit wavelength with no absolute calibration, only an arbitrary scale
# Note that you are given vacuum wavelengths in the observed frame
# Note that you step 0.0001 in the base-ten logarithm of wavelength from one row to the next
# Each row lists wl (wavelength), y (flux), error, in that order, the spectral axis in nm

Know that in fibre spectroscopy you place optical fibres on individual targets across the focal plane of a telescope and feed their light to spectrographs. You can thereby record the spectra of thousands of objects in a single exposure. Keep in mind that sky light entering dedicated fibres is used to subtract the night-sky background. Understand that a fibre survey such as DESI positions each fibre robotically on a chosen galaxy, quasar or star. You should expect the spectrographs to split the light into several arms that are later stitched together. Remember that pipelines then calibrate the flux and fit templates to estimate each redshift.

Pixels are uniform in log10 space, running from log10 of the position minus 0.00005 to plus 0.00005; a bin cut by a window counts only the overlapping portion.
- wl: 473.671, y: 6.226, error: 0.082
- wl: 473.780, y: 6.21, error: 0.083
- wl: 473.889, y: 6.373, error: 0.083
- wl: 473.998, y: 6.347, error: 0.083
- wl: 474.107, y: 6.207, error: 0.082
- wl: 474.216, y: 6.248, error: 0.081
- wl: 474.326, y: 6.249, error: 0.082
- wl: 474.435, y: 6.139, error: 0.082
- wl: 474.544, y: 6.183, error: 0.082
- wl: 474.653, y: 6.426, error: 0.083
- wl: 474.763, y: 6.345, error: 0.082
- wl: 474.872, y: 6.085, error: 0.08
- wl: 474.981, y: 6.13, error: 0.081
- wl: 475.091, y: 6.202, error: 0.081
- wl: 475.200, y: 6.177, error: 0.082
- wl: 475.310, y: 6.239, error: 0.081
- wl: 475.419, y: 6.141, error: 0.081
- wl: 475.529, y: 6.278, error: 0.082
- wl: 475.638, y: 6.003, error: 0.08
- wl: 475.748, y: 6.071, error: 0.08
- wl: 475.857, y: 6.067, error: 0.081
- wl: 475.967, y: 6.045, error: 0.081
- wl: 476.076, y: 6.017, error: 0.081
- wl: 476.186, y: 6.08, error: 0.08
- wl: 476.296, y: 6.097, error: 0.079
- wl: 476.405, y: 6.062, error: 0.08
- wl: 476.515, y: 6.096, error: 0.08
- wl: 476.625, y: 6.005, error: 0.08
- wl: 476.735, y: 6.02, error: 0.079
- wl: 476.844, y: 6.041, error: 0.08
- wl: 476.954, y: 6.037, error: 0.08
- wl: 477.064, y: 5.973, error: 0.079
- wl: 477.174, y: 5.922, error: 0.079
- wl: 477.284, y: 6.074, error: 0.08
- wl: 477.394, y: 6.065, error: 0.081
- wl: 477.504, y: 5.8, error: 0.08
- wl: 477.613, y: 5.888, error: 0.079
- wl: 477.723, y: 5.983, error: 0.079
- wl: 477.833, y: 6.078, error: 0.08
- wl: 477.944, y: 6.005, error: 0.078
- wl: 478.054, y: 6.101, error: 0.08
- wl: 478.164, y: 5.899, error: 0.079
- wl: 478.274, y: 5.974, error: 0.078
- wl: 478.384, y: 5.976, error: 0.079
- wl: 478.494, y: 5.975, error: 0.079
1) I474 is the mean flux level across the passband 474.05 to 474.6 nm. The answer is 6.21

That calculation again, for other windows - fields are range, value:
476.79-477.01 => 6.03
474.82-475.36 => 6.16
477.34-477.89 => 5.96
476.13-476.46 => 6.08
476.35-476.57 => 6.09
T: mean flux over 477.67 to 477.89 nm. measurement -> 6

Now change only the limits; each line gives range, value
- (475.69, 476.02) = 6.05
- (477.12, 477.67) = 5.96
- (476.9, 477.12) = 6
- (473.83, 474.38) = 6.28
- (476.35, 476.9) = 6.05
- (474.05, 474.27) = 6.24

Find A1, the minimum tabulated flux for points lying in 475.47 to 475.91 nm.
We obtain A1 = 6.003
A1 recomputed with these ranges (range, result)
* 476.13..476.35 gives 6.08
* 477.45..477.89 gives 5.8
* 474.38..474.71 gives 6.139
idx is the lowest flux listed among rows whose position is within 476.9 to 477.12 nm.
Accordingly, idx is 5.973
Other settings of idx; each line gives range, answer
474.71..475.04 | 6.085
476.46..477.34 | 5.922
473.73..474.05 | 6.21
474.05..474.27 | 6.207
